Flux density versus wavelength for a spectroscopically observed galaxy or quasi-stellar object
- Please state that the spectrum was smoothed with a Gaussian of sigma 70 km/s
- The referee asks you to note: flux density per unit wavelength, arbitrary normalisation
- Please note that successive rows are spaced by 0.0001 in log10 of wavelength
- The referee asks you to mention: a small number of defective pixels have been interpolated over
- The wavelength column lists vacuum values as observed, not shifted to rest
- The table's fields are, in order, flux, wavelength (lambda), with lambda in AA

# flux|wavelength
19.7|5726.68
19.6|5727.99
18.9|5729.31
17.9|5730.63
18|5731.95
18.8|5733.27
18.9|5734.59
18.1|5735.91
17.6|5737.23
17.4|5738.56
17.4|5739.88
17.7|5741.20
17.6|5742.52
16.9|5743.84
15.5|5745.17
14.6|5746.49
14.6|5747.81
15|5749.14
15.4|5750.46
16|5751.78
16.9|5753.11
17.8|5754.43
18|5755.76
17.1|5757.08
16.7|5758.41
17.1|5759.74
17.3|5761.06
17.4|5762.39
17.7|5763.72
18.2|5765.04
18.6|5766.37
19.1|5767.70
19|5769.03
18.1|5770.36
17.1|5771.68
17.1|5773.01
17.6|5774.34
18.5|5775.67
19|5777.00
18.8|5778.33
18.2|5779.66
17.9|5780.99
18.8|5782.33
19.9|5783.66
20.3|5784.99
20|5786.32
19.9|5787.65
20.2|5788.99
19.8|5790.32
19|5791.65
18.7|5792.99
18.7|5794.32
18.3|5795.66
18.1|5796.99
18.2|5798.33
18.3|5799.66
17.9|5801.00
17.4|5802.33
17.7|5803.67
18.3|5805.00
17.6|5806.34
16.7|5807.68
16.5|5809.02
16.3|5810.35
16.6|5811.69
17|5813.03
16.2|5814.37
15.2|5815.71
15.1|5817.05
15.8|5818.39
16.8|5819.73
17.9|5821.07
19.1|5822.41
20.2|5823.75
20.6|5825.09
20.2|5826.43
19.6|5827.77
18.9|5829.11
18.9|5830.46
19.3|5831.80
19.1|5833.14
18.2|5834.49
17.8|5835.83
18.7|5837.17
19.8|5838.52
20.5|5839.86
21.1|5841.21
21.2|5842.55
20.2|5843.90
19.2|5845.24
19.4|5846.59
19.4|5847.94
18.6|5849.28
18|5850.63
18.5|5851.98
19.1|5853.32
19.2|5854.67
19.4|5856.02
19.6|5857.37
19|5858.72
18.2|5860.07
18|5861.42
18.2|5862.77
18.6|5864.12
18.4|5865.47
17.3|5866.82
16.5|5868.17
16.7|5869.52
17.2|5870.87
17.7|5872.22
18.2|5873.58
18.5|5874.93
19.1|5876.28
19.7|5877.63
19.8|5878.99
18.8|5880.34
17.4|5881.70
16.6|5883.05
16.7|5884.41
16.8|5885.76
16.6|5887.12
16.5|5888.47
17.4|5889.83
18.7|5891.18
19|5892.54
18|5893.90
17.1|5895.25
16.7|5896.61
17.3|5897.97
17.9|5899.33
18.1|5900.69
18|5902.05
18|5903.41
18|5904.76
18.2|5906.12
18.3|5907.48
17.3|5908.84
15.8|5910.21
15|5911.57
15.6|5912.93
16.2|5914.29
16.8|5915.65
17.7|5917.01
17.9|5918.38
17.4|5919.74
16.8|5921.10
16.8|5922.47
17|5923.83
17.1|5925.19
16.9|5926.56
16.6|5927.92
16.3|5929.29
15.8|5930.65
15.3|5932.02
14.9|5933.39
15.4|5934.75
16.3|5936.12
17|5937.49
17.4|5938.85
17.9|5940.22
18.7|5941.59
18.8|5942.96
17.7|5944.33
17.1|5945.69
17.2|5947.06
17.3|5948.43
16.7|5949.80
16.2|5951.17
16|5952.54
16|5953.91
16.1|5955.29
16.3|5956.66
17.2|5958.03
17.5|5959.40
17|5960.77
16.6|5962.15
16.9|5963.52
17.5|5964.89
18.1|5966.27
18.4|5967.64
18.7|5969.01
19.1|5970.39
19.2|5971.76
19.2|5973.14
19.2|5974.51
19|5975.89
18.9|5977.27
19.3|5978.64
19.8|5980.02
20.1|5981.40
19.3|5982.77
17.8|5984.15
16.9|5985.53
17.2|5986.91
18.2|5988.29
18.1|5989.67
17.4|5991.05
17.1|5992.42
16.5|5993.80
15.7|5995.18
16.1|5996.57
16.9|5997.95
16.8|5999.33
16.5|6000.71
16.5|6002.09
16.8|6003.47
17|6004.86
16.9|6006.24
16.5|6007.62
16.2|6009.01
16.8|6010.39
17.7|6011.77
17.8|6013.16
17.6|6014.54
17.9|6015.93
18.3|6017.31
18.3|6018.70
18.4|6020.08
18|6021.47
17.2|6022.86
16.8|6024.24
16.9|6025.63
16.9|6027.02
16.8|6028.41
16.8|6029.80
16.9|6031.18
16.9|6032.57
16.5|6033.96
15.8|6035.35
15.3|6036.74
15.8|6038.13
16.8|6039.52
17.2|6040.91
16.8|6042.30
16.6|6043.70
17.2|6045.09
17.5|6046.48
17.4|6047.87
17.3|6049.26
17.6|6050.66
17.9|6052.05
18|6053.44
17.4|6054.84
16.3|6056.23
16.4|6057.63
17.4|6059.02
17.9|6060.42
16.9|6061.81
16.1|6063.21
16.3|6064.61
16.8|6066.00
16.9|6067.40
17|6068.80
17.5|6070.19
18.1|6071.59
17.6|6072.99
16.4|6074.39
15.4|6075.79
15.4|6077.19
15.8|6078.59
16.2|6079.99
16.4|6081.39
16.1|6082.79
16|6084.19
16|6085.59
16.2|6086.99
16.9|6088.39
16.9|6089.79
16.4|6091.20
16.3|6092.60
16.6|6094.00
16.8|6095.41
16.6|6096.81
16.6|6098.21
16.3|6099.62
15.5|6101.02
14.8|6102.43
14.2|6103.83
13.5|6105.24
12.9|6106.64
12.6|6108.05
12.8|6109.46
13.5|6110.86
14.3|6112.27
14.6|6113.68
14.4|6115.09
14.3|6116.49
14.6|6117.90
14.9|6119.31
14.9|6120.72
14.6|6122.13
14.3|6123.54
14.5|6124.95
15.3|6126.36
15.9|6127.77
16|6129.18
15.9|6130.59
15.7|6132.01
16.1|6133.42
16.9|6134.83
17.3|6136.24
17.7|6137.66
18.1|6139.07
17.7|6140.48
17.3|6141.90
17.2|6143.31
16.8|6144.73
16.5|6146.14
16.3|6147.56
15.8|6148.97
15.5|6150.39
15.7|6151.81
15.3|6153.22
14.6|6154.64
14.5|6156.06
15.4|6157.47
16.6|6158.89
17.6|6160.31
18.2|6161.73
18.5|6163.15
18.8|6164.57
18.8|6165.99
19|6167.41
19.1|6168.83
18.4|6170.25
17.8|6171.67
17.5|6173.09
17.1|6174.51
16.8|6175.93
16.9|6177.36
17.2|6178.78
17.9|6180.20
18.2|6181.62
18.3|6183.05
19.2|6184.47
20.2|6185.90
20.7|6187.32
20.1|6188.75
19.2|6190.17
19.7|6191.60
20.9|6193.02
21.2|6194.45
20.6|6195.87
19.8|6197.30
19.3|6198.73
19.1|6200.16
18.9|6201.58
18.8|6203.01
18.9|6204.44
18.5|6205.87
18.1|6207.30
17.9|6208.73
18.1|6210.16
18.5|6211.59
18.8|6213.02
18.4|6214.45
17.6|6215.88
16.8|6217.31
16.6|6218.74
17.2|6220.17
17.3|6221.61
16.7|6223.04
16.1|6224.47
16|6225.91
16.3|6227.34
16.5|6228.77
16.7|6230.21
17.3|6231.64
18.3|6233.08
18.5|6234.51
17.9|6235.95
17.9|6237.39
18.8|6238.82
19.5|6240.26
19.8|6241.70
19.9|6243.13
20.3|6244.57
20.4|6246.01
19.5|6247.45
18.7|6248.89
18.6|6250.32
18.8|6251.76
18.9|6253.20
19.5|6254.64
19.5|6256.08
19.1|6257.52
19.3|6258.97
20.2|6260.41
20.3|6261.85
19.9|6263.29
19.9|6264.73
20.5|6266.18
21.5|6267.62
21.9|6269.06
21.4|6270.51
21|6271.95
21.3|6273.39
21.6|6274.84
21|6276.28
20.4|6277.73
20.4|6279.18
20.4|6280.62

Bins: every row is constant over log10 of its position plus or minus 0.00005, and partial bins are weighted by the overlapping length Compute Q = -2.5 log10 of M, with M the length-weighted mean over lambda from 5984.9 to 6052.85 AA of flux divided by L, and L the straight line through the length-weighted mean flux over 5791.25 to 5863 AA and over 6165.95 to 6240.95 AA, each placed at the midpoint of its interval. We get 0.08 mag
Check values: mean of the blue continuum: 18.4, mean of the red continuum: 18.3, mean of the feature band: 17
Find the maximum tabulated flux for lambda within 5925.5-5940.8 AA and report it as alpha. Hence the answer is 17.9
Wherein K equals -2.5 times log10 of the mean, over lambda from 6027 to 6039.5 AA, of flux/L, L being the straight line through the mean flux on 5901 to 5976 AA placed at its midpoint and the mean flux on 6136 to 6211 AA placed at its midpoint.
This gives 0.07 mag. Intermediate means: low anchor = 17.2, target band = 16.4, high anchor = 18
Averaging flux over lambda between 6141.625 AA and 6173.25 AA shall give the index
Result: 17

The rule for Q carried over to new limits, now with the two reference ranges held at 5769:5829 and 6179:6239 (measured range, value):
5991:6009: 0.102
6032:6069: 0.087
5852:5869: -0.014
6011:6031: 0.046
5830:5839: -0.036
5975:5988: -0.025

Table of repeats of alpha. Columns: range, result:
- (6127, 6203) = 21.2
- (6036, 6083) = 18.1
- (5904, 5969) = 18.8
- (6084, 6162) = 18.2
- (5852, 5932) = 19.8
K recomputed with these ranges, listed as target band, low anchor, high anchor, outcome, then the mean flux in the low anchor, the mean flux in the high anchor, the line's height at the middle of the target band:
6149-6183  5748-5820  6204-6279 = 0.093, 17.7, 18.9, 18.7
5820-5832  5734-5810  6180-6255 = -0.083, 17.8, 18.6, 17.9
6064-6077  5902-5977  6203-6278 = 0.068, 17.2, 18.9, 17.9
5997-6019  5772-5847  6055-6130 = -0.037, 18.5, 15.7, 16.6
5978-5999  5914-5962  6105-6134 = -0.098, 16.8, 14.6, 16.2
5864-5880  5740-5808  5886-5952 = -0.049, 17.9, 17.1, 17.3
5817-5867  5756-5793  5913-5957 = -0.070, 18.5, 16.8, 17.8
